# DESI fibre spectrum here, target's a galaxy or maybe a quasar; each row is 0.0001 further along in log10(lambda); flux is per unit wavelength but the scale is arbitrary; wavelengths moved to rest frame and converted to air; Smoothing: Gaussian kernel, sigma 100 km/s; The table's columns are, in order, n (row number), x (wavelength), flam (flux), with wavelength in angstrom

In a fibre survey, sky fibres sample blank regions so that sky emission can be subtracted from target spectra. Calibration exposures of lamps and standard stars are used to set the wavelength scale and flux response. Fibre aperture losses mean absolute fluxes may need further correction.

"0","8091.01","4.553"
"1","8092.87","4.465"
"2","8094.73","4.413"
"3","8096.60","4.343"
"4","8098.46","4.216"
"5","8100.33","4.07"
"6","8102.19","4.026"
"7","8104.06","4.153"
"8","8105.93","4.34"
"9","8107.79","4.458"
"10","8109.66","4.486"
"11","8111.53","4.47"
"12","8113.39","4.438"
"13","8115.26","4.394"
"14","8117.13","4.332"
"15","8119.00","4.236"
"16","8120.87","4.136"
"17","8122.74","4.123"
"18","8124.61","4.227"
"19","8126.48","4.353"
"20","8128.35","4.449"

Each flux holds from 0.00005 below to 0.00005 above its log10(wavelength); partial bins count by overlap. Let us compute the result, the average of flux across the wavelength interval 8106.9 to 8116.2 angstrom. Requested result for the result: 4.45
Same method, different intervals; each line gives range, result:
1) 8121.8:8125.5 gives 4.18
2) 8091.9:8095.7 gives 4.44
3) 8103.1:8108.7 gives 4.31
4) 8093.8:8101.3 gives 4.26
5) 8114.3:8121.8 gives 4.27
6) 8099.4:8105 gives 4.08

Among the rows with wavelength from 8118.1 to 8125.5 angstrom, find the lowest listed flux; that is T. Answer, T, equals 4.123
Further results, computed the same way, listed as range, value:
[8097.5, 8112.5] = 4.026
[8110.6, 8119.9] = 4.236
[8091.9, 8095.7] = 4.413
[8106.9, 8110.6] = 4.458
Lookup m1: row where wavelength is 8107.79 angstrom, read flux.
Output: 4.458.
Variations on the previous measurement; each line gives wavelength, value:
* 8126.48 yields 4.353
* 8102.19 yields 4.026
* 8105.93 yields 4.34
